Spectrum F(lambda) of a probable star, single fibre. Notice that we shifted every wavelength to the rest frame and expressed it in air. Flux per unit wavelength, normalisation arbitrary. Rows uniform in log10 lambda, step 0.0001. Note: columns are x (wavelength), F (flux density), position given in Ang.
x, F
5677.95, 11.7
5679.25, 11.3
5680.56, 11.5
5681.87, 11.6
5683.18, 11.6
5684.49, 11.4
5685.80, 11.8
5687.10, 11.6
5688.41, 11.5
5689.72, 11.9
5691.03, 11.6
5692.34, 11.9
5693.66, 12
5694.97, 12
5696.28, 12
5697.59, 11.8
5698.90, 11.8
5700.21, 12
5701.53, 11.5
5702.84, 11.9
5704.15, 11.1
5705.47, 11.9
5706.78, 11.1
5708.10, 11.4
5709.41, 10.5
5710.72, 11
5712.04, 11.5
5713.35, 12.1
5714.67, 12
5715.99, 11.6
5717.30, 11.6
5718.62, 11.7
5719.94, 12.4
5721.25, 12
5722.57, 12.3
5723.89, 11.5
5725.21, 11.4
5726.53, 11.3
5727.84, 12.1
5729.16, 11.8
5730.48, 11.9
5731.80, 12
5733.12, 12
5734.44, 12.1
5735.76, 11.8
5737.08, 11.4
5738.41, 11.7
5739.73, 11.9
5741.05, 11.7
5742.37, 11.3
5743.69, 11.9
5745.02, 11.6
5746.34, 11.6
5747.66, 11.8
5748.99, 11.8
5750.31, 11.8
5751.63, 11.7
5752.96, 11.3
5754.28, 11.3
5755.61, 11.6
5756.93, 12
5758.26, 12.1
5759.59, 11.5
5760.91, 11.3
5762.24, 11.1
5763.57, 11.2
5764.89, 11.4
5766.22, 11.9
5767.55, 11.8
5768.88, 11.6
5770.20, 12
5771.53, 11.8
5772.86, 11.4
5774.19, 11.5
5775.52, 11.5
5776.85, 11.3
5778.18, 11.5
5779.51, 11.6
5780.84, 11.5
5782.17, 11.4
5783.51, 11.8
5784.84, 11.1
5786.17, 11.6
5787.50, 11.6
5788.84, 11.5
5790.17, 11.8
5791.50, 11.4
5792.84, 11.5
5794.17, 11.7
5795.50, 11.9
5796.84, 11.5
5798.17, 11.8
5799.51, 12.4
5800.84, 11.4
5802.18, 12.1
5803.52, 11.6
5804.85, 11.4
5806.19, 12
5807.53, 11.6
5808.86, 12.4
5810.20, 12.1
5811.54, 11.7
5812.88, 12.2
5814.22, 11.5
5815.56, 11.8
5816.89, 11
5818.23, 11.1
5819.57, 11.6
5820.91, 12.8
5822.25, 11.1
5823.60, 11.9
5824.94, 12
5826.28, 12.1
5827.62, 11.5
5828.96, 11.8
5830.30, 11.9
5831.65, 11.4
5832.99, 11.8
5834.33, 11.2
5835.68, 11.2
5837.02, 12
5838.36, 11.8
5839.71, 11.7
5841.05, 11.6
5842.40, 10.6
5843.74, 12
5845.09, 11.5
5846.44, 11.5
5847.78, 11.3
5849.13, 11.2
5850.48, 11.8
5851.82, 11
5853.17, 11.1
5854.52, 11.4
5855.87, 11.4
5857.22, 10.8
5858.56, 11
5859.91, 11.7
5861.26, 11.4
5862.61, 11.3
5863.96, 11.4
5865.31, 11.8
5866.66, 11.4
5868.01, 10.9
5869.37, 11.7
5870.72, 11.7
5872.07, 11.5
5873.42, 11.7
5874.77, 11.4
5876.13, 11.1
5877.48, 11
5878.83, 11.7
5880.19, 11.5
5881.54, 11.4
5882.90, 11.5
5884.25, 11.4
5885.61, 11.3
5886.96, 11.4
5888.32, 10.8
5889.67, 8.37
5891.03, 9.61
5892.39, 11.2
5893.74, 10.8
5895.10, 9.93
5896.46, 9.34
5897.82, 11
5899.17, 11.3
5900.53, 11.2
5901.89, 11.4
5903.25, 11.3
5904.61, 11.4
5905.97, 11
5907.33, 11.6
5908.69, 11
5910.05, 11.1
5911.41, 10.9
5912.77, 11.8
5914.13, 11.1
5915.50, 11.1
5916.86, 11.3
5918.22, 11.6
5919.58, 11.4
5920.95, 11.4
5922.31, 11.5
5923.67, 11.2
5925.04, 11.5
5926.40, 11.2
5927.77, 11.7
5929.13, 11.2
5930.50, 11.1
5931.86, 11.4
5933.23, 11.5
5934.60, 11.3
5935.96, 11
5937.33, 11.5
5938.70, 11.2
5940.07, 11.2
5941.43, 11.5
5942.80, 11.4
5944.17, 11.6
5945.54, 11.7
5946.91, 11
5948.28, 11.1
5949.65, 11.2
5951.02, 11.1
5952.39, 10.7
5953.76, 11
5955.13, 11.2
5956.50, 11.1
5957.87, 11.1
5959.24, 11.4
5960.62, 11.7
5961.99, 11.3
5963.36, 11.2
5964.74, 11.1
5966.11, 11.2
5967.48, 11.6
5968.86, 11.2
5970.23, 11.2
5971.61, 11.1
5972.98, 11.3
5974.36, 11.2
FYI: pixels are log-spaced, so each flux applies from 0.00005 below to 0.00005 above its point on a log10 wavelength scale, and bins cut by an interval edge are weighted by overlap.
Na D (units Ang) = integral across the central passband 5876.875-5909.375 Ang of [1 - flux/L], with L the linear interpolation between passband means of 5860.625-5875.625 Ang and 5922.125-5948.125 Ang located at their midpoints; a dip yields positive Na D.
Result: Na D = 1.4 Ang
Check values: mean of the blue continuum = 11.5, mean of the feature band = 10.9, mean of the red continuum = 11.3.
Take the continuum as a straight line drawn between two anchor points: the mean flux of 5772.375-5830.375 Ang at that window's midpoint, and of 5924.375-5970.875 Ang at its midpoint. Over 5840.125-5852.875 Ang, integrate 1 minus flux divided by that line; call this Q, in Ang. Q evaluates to 0.2 Ang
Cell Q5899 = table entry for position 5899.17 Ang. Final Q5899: 11.3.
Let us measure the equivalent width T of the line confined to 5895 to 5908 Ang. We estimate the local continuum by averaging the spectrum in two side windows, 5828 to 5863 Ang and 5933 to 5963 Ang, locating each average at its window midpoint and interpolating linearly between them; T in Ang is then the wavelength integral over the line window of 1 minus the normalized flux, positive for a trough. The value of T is 0.4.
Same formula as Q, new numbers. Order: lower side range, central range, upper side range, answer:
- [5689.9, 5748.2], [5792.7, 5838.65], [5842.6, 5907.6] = -1.46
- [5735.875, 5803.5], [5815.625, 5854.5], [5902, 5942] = -0.23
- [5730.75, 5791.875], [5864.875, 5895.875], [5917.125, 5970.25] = 0.90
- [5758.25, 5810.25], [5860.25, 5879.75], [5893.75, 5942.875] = -0.13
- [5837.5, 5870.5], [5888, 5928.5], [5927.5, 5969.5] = 1.14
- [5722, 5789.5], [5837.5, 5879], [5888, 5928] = -0.72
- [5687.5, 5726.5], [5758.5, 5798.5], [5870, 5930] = -0.27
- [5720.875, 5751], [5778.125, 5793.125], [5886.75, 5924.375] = 0.01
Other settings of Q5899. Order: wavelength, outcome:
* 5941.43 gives 11.5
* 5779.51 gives 11.6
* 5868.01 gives 10.9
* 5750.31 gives 11.8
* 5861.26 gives 11.4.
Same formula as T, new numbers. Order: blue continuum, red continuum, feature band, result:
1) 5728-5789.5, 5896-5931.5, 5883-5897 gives 1.02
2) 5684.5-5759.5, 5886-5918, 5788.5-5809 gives -0.69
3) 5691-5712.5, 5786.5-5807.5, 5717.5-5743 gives -0.40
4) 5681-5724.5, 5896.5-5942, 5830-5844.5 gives -0.16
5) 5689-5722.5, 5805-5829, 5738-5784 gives 0.53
